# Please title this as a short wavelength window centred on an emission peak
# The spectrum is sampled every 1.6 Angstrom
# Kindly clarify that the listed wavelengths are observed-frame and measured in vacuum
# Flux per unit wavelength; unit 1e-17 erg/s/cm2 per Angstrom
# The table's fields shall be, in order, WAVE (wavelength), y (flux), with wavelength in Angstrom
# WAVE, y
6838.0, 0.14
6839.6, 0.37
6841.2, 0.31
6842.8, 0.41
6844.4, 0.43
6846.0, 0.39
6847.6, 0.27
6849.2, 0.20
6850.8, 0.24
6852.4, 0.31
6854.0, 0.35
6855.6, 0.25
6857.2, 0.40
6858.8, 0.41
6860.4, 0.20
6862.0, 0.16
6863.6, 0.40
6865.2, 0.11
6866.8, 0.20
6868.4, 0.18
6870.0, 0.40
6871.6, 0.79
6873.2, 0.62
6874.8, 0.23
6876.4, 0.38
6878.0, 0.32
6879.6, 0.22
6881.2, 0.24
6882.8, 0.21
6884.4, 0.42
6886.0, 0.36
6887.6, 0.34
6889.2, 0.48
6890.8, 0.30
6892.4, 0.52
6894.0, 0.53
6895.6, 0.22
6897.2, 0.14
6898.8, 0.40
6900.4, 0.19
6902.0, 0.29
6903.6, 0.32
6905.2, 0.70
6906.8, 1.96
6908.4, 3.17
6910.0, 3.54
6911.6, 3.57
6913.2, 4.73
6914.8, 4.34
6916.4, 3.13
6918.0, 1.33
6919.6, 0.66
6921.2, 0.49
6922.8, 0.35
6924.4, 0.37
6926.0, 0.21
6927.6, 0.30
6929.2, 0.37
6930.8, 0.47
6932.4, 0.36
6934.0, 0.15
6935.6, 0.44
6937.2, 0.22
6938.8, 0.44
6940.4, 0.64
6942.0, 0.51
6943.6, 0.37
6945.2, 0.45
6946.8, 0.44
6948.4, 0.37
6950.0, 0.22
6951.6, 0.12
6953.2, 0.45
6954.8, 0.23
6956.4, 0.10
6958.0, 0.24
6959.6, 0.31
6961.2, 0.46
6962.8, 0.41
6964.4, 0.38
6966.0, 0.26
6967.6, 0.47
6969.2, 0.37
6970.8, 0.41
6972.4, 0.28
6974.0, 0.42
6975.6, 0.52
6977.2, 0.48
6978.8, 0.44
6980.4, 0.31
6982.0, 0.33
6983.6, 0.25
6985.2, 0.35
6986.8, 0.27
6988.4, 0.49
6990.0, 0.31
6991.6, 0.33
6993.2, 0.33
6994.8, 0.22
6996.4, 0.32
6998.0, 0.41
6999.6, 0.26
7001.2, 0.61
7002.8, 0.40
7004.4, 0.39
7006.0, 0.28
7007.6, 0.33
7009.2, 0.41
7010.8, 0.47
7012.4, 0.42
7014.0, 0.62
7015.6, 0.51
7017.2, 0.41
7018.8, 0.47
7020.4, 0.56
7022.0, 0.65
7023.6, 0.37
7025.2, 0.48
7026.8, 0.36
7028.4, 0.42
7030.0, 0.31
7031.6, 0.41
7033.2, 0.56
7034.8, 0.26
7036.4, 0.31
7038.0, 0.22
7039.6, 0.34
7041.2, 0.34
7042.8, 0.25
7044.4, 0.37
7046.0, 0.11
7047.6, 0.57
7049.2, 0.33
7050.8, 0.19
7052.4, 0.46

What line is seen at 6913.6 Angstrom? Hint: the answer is [O II] 3727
